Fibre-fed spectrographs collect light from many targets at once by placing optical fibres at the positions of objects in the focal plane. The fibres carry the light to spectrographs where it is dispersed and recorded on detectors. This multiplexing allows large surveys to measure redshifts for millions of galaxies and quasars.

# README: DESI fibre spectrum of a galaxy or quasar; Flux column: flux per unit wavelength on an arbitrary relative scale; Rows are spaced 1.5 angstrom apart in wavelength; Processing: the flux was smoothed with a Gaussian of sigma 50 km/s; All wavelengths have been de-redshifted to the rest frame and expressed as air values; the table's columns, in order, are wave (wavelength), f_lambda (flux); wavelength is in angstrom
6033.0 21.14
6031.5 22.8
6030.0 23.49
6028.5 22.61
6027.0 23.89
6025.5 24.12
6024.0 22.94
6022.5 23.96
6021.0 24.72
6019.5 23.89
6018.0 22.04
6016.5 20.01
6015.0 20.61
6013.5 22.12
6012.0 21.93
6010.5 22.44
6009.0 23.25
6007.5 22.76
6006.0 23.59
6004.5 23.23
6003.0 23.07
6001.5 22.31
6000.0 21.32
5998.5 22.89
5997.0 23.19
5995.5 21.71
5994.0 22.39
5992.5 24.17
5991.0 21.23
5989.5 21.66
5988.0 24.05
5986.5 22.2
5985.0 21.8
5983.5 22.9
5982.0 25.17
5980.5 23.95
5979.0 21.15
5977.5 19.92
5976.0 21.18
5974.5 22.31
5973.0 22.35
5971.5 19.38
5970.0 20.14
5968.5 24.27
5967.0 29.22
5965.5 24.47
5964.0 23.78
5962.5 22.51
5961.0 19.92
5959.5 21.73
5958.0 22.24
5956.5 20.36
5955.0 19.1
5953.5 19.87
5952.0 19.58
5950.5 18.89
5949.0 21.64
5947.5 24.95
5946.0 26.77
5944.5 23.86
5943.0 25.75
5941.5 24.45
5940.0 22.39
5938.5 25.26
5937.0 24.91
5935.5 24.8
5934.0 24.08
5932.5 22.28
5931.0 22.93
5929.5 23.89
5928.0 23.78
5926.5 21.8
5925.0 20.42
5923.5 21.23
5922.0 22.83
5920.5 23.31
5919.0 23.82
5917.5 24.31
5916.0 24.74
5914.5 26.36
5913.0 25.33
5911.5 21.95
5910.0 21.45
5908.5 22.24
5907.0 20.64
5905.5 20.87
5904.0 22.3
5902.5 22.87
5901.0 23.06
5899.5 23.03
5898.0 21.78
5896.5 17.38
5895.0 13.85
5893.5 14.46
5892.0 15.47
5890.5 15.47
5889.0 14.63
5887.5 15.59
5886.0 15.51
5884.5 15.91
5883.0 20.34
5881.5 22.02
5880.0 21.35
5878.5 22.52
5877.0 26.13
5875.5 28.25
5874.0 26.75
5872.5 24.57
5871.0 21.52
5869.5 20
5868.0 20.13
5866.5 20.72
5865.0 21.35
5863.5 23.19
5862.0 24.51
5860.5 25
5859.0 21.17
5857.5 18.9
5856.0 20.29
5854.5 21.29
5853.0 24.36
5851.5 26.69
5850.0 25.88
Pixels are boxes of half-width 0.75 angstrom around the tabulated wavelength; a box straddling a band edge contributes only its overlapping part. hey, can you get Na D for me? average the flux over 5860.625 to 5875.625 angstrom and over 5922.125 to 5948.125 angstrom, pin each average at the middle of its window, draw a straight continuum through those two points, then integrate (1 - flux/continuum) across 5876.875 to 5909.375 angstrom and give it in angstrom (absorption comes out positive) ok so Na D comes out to 5.5 angstrom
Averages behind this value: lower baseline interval 23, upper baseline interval 23.7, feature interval 19.3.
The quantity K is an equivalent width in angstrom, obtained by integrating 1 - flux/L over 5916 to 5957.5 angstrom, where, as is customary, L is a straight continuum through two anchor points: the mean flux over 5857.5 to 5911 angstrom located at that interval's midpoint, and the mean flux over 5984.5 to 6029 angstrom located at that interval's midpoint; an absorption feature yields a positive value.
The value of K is -2.6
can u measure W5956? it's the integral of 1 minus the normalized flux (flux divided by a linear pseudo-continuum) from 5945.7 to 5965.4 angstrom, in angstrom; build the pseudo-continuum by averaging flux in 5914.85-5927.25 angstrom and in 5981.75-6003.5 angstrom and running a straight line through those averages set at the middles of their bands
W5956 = 1.0 angstrom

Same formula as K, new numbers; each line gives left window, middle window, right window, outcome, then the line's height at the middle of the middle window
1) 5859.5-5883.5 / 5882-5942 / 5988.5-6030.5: 4.31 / 22.9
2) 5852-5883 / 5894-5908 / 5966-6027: 1.30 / 22.7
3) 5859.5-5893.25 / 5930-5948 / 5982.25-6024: -2.18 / 21.7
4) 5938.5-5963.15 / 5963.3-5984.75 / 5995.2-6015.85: -0.50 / 22.3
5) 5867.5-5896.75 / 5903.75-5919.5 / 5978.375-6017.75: -2.12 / 20.4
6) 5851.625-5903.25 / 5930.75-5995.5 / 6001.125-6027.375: -1.89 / 22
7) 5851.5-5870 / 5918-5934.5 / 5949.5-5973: -0.73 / 21.8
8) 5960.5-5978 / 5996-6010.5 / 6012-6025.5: -0.15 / 22.6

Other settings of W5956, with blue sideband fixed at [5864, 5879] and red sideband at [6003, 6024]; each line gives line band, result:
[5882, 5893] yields 3.3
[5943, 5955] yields 0.4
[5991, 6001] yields 0.1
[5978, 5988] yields 0.0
